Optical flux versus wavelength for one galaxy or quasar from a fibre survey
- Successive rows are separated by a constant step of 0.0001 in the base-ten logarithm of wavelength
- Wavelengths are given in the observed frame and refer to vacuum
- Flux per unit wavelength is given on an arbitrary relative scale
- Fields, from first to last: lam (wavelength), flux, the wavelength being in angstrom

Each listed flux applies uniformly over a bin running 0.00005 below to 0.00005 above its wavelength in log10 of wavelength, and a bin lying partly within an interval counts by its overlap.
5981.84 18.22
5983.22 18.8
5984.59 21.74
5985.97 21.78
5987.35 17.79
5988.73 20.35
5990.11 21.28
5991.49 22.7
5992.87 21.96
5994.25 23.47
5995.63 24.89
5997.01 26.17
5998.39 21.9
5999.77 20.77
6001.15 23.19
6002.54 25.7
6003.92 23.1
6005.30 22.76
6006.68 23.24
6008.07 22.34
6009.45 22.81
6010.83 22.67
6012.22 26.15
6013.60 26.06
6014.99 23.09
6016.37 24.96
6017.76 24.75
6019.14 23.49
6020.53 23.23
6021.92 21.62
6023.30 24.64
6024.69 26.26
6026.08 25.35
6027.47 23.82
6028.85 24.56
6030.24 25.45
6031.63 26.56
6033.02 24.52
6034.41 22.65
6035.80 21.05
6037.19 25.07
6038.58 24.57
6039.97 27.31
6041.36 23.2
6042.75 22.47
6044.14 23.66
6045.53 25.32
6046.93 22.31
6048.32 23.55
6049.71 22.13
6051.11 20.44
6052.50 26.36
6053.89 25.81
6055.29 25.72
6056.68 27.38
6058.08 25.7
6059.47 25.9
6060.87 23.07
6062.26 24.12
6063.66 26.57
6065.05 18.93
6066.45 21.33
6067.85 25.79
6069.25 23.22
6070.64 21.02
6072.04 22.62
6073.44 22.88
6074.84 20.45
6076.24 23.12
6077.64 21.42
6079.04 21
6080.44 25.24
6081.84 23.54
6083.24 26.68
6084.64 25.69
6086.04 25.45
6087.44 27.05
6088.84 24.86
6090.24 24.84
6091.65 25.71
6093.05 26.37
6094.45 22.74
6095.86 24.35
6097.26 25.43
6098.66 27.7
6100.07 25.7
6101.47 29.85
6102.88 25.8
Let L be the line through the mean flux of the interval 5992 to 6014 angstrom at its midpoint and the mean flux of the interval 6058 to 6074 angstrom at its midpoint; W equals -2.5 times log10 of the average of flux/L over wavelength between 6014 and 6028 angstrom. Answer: -0.03 mag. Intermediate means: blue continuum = 23.5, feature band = 24.2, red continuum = 23.4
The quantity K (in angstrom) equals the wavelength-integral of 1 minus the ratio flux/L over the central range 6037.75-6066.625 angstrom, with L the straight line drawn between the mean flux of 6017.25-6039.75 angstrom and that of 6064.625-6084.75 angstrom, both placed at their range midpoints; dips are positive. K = -0.7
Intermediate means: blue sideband 24.3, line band 24.1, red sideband 22.8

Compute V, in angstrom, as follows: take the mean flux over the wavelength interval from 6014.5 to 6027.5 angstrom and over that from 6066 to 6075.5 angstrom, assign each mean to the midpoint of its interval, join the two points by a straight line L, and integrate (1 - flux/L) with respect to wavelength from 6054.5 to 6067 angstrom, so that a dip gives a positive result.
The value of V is -0.8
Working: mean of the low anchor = 24.1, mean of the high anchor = 22.5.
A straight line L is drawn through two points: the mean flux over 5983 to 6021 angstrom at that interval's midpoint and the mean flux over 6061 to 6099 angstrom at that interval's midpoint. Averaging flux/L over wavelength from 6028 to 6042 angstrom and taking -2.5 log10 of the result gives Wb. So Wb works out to -0.051 mag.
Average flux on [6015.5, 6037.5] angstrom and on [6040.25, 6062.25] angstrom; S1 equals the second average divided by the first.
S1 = 1.00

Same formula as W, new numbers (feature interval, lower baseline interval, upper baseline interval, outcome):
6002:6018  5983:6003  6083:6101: -0.05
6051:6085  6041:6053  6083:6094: 0.03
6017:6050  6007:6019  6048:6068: 0.00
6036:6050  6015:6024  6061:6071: -0.02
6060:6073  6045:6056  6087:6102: 0.07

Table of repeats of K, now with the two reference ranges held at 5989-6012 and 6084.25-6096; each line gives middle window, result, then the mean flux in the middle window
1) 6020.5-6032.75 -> -0.5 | 24.7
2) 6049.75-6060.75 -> -0.3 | 25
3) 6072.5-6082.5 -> 1.0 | 22.5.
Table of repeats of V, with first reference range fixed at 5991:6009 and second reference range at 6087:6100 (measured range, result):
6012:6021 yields -0.3 angstrom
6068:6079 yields 1.2 angstrom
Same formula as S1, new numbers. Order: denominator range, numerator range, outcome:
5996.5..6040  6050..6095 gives 1.00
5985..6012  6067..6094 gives 1.06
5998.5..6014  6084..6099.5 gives 1.09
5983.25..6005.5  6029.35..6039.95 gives 1.09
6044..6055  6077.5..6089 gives 1.04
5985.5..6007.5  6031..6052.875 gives 1.05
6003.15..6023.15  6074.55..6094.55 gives 1.03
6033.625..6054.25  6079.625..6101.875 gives 1.08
